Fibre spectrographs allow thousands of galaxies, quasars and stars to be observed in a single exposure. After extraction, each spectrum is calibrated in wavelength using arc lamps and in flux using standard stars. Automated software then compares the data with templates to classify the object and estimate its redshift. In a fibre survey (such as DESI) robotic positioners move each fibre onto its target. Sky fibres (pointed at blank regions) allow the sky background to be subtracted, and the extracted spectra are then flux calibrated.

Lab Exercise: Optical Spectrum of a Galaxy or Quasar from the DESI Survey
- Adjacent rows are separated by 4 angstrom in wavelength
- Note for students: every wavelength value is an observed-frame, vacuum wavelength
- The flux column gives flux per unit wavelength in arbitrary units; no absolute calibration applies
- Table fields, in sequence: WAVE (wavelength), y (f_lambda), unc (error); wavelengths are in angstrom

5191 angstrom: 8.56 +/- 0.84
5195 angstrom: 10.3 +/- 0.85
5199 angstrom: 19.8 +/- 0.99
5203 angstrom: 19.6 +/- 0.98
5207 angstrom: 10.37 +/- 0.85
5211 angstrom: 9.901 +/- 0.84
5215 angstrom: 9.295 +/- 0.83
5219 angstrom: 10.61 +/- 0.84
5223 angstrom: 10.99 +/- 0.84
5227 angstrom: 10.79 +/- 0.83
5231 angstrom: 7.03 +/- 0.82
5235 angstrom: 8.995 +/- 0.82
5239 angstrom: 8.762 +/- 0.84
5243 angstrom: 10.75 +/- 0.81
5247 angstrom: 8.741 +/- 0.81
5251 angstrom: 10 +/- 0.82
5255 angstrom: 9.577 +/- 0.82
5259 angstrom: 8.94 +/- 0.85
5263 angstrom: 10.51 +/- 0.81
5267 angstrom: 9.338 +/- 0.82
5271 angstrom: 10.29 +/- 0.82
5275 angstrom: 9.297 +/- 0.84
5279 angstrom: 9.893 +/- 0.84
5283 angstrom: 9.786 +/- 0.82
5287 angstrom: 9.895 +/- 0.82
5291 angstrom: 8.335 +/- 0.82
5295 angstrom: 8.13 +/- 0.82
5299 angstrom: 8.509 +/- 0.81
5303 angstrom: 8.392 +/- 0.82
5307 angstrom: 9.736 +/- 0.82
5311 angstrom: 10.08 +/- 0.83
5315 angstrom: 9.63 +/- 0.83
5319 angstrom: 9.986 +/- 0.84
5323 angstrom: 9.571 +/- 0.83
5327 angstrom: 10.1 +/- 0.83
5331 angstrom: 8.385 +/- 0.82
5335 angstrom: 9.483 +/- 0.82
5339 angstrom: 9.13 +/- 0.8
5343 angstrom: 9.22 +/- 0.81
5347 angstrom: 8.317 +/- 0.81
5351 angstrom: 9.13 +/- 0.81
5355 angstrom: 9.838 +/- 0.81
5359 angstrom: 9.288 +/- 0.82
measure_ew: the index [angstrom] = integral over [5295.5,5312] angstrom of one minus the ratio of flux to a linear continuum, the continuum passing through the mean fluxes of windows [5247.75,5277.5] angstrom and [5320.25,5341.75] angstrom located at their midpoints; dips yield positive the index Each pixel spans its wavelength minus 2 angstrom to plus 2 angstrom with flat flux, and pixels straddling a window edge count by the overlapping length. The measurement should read 0.8 angstrom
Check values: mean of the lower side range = 9.67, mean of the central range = 9.03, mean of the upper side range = 9.35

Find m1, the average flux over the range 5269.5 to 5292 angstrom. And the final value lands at 9.62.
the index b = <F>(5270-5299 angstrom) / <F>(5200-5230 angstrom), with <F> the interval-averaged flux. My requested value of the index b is 0.79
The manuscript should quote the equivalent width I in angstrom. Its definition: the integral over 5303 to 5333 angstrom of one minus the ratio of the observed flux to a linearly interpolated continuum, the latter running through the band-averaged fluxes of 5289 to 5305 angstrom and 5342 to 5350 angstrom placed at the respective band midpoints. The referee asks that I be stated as -3.7 angstrom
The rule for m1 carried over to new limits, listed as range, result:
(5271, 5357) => 9.3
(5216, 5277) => 9.64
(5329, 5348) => 8.94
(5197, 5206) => 18.7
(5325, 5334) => 9.27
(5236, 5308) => 9.37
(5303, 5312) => 9.55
